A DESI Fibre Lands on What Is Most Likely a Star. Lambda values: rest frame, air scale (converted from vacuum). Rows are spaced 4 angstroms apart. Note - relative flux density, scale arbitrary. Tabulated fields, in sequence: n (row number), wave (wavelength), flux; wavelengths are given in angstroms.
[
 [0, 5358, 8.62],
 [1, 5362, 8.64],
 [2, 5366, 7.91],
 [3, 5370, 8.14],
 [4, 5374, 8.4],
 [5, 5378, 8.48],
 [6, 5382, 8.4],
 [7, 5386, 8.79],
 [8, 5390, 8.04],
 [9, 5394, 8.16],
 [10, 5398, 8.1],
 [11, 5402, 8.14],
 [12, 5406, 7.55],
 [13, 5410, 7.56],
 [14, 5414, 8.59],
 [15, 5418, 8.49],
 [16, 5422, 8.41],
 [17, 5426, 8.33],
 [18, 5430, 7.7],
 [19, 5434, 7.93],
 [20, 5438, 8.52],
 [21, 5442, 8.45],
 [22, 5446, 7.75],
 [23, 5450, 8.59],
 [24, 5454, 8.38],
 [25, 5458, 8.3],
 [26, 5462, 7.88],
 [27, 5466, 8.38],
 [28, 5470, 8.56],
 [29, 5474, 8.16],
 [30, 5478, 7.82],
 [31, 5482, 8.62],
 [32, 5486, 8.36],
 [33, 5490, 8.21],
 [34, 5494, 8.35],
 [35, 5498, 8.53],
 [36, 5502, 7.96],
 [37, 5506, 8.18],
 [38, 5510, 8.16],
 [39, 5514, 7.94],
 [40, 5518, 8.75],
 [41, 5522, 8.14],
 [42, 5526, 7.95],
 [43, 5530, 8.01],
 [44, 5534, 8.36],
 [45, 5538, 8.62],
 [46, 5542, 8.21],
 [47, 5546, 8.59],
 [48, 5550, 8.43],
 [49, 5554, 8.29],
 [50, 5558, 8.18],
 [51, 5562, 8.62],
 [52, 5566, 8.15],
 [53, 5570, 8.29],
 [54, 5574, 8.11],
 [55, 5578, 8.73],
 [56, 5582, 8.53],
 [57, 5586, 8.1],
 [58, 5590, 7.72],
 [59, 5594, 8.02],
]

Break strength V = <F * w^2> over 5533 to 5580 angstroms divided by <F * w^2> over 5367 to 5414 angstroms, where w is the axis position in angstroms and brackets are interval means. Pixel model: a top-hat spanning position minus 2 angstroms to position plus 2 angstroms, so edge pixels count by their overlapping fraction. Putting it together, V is 1.09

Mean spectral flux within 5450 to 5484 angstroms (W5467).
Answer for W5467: 8.28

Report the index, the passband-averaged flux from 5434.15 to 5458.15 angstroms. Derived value 8.3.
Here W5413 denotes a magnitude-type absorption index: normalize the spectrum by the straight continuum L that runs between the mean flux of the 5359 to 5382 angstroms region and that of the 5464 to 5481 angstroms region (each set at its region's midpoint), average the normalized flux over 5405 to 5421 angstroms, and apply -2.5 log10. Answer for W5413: 0.03 mag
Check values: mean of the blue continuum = 8.33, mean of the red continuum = 8.25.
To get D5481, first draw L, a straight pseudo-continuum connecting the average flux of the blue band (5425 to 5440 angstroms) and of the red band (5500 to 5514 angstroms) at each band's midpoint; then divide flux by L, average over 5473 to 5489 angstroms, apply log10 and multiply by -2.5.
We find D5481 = -0.02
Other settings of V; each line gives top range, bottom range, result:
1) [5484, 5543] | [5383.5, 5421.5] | 1.05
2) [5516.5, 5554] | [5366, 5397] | 1.06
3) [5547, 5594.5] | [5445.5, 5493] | 1.04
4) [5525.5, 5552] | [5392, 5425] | 1.07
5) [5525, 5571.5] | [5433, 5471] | 1.04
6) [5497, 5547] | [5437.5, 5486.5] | 1.02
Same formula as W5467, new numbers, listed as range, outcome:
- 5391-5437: 8.1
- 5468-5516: 8.24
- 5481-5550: 8.29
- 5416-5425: 8.44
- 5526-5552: 8.34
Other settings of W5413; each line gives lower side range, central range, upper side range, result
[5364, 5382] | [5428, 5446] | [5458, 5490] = 0.02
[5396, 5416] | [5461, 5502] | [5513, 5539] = -0.02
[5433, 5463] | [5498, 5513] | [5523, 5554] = 0.02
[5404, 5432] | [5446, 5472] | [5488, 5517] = -0.02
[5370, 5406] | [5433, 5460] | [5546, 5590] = 0.00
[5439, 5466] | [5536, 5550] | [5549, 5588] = -0.02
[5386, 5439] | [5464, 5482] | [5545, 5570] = -0.01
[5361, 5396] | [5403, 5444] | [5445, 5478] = 0.02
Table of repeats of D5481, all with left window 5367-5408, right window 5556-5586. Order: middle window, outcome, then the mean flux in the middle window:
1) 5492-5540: 0.01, 8.25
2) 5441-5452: 0.00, 8.25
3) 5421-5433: 0.02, 8.11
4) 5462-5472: -0.01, 8.35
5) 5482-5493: -0.01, 8.35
